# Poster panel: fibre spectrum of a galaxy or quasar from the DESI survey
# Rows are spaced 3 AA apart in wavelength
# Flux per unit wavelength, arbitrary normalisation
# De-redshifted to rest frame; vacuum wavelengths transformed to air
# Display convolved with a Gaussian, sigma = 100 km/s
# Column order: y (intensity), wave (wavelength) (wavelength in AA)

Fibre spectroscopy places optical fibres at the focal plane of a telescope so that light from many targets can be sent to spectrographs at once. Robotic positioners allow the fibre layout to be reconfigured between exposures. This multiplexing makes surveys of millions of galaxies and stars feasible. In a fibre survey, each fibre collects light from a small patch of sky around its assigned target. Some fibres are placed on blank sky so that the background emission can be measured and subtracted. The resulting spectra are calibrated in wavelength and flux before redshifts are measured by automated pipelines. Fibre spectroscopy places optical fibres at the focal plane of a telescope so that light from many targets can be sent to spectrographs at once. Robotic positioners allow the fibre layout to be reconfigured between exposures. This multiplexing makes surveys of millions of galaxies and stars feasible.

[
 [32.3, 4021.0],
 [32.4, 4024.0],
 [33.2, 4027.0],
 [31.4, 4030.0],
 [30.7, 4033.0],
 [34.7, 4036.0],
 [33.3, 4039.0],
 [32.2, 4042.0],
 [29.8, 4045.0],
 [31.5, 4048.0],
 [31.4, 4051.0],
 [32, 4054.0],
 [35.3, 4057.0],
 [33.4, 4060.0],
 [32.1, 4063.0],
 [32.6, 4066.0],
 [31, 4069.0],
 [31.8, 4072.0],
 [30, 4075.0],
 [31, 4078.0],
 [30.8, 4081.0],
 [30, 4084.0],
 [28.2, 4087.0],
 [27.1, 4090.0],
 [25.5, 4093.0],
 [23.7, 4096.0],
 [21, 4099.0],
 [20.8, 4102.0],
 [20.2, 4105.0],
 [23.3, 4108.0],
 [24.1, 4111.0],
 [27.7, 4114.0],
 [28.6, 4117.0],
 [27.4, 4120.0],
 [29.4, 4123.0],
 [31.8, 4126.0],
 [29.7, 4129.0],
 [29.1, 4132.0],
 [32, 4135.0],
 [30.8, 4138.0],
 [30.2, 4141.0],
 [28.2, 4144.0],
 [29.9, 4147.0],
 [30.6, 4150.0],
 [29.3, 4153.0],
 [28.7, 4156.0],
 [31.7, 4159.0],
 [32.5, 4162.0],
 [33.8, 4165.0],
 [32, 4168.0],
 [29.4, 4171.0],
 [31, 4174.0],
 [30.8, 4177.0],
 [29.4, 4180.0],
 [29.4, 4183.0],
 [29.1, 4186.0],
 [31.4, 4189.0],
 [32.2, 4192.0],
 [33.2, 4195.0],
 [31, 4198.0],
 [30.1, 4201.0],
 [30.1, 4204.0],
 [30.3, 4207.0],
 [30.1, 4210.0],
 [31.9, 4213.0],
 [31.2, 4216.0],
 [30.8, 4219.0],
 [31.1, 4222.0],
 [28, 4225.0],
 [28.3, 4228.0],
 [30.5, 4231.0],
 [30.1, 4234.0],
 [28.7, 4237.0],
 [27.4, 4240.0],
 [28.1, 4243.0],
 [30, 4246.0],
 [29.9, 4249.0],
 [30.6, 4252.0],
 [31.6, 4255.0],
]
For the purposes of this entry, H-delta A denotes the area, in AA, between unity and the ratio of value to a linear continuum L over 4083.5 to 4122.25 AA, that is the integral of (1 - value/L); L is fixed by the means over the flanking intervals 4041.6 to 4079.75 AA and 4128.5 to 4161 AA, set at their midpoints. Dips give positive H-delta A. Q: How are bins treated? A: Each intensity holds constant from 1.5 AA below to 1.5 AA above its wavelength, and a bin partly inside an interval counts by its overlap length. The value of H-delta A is 7.25 AA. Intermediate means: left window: 31.8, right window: 30.1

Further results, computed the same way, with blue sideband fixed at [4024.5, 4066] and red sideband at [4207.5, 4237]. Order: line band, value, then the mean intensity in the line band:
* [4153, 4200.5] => -0.4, 31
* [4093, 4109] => 4.8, 22.1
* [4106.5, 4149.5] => 3.5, 28.8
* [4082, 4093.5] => 1.4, 28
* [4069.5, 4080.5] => 0.4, 30.9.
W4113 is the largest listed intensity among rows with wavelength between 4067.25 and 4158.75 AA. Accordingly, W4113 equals 32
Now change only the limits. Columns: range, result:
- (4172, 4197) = 33.2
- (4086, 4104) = 28.2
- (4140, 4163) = 32.5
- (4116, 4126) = 31.8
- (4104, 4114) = 27.7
